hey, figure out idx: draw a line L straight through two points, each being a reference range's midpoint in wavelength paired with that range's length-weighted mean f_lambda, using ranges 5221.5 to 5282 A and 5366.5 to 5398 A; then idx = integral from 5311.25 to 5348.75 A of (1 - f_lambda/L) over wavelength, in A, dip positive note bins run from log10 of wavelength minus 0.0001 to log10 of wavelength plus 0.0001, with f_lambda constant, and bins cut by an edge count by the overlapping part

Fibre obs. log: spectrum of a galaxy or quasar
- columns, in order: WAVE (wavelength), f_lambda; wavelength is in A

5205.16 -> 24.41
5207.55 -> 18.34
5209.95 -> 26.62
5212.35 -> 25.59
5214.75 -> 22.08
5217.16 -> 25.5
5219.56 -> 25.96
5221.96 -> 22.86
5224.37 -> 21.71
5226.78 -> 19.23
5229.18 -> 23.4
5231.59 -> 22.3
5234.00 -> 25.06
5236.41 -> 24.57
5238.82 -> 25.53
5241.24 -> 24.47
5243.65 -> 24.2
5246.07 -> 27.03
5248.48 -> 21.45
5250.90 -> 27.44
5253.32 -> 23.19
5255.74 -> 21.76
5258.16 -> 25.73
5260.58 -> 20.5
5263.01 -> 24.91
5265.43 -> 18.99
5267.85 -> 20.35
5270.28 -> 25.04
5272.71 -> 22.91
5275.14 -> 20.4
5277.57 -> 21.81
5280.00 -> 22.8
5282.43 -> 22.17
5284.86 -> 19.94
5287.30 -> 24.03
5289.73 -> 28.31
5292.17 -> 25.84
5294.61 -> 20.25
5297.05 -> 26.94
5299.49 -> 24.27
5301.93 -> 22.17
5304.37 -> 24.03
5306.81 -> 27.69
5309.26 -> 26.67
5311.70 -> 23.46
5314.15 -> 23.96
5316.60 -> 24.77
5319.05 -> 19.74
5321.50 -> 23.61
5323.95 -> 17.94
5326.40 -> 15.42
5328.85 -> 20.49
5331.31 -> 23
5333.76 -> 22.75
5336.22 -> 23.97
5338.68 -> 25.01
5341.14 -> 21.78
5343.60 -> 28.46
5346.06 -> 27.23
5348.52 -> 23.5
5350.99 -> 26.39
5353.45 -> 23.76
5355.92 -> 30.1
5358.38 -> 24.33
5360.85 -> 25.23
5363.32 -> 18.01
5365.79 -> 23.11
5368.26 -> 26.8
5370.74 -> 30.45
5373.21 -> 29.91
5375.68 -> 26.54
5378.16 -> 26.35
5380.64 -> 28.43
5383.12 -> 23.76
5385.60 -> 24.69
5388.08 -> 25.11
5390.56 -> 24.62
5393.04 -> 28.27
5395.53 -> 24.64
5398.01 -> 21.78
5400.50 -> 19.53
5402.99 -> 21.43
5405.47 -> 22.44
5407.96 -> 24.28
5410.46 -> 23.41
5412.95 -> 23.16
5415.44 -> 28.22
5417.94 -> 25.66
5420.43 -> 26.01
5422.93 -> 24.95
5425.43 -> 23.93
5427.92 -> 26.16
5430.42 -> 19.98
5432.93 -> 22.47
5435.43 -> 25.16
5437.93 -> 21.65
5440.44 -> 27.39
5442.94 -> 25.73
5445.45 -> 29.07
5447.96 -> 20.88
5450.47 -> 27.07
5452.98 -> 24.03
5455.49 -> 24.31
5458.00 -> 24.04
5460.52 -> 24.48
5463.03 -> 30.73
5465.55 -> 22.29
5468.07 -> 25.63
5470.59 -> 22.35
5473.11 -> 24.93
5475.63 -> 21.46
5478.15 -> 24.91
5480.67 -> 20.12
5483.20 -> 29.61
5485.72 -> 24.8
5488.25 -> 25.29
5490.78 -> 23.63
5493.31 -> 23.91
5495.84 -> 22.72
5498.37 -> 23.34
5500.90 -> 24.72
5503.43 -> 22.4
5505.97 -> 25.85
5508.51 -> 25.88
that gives 3.42 A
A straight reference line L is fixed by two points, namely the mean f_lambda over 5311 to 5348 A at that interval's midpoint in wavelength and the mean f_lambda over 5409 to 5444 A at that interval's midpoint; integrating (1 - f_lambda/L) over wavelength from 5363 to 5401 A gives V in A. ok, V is -2.7 A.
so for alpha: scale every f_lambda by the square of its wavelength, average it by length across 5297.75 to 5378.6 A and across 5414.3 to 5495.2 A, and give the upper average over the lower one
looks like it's 1.1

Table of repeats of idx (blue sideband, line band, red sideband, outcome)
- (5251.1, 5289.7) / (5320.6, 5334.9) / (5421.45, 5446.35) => 1.76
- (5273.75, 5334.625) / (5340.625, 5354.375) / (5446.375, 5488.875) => -1.21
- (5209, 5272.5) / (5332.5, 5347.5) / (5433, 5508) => -0.50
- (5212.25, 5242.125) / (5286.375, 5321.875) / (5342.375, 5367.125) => 0.09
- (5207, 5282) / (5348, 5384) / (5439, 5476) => -2.31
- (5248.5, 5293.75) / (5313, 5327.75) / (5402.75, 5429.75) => 1.67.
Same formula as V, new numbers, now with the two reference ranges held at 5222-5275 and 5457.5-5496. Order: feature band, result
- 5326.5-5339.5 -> 0.8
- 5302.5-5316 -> -0.8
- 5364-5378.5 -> -1.8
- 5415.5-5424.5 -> -0.6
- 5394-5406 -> 1.0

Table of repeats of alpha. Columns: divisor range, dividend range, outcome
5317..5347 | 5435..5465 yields 1.18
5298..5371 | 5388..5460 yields 1.05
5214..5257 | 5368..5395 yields 1.19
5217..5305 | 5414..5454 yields 1.13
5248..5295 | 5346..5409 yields 1.13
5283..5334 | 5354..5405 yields 1.12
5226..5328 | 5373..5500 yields 1.12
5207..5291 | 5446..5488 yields 1.14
